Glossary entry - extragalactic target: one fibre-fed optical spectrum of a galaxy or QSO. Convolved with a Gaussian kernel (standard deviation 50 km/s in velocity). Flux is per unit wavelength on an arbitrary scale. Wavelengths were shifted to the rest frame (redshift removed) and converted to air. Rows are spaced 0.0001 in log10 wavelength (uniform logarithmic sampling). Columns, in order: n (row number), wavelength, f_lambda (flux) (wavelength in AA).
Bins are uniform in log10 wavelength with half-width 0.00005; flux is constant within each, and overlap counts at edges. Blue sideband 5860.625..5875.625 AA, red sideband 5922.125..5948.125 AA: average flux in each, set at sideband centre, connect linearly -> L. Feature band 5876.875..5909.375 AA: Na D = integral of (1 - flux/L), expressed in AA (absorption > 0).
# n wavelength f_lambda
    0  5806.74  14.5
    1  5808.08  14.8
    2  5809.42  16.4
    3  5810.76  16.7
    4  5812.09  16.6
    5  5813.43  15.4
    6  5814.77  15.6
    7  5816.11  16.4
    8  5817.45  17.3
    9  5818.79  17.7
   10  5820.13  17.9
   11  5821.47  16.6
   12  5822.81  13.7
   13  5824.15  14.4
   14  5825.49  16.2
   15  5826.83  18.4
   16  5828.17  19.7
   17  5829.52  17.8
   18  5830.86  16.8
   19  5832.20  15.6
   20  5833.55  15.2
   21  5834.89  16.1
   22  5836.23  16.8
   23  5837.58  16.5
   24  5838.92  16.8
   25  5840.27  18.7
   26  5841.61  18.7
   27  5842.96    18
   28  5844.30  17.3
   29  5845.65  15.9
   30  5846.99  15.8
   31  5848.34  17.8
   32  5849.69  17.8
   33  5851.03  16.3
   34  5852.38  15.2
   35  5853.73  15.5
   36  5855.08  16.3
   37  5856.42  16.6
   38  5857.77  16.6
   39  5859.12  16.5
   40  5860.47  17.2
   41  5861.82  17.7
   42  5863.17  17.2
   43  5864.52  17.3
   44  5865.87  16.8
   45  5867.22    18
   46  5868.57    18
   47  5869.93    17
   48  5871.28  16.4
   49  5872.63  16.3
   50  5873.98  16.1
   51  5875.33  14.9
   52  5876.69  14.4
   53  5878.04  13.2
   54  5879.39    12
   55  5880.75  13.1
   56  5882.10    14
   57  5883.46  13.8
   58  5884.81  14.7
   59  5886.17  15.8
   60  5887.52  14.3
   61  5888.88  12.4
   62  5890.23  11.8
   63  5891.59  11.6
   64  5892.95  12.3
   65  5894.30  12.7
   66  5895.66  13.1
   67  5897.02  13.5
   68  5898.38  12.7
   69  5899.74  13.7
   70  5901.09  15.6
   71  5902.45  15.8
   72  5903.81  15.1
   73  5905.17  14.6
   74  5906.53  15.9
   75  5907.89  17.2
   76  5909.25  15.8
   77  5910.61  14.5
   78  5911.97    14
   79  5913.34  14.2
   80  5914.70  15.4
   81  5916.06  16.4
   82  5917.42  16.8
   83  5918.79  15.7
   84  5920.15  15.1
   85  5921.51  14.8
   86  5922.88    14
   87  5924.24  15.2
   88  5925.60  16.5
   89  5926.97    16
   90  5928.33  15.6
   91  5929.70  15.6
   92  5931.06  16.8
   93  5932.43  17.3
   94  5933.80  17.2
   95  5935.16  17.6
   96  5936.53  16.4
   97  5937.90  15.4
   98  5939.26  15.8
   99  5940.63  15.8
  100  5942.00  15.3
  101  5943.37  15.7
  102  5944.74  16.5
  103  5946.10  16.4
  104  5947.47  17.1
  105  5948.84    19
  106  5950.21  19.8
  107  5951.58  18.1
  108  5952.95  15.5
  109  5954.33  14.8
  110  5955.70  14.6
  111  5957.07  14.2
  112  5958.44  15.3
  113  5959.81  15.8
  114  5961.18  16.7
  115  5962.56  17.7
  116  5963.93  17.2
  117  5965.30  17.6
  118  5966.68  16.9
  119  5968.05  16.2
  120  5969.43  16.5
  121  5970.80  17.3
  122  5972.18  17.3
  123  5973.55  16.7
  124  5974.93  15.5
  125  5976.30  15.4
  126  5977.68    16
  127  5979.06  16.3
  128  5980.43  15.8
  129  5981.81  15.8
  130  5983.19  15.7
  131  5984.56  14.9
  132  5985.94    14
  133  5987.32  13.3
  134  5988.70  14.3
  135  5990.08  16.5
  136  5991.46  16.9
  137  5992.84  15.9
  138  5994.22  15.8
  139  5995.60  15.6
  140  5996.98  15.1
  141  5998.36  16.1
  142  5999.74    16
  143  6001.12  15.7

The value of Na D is 5.3 AA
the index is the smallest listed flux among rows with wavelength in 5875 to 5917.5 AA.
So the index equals 11.6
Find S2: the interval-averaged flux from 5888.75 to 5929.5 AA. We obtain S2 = 14.6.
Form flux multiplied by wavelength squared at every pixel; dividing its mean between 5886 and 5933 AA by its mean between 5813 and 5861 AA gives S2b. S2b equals 0.91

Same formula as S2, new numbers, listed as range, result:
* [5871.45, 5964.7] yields 15.3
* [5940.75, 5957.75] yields 16.4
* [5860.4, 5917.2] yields 14.9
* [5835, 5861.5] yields 16.9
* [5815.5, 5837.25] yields 16.7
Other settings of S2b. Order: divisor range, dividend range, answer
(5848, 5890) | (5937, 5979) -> 1.08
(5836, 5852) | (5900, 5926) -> 0.92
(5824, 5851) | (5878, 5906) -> 0.81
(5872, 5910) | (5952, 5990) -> 1.15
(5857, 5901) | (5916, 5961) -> 1.11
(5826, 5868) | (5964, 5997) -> 0.98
